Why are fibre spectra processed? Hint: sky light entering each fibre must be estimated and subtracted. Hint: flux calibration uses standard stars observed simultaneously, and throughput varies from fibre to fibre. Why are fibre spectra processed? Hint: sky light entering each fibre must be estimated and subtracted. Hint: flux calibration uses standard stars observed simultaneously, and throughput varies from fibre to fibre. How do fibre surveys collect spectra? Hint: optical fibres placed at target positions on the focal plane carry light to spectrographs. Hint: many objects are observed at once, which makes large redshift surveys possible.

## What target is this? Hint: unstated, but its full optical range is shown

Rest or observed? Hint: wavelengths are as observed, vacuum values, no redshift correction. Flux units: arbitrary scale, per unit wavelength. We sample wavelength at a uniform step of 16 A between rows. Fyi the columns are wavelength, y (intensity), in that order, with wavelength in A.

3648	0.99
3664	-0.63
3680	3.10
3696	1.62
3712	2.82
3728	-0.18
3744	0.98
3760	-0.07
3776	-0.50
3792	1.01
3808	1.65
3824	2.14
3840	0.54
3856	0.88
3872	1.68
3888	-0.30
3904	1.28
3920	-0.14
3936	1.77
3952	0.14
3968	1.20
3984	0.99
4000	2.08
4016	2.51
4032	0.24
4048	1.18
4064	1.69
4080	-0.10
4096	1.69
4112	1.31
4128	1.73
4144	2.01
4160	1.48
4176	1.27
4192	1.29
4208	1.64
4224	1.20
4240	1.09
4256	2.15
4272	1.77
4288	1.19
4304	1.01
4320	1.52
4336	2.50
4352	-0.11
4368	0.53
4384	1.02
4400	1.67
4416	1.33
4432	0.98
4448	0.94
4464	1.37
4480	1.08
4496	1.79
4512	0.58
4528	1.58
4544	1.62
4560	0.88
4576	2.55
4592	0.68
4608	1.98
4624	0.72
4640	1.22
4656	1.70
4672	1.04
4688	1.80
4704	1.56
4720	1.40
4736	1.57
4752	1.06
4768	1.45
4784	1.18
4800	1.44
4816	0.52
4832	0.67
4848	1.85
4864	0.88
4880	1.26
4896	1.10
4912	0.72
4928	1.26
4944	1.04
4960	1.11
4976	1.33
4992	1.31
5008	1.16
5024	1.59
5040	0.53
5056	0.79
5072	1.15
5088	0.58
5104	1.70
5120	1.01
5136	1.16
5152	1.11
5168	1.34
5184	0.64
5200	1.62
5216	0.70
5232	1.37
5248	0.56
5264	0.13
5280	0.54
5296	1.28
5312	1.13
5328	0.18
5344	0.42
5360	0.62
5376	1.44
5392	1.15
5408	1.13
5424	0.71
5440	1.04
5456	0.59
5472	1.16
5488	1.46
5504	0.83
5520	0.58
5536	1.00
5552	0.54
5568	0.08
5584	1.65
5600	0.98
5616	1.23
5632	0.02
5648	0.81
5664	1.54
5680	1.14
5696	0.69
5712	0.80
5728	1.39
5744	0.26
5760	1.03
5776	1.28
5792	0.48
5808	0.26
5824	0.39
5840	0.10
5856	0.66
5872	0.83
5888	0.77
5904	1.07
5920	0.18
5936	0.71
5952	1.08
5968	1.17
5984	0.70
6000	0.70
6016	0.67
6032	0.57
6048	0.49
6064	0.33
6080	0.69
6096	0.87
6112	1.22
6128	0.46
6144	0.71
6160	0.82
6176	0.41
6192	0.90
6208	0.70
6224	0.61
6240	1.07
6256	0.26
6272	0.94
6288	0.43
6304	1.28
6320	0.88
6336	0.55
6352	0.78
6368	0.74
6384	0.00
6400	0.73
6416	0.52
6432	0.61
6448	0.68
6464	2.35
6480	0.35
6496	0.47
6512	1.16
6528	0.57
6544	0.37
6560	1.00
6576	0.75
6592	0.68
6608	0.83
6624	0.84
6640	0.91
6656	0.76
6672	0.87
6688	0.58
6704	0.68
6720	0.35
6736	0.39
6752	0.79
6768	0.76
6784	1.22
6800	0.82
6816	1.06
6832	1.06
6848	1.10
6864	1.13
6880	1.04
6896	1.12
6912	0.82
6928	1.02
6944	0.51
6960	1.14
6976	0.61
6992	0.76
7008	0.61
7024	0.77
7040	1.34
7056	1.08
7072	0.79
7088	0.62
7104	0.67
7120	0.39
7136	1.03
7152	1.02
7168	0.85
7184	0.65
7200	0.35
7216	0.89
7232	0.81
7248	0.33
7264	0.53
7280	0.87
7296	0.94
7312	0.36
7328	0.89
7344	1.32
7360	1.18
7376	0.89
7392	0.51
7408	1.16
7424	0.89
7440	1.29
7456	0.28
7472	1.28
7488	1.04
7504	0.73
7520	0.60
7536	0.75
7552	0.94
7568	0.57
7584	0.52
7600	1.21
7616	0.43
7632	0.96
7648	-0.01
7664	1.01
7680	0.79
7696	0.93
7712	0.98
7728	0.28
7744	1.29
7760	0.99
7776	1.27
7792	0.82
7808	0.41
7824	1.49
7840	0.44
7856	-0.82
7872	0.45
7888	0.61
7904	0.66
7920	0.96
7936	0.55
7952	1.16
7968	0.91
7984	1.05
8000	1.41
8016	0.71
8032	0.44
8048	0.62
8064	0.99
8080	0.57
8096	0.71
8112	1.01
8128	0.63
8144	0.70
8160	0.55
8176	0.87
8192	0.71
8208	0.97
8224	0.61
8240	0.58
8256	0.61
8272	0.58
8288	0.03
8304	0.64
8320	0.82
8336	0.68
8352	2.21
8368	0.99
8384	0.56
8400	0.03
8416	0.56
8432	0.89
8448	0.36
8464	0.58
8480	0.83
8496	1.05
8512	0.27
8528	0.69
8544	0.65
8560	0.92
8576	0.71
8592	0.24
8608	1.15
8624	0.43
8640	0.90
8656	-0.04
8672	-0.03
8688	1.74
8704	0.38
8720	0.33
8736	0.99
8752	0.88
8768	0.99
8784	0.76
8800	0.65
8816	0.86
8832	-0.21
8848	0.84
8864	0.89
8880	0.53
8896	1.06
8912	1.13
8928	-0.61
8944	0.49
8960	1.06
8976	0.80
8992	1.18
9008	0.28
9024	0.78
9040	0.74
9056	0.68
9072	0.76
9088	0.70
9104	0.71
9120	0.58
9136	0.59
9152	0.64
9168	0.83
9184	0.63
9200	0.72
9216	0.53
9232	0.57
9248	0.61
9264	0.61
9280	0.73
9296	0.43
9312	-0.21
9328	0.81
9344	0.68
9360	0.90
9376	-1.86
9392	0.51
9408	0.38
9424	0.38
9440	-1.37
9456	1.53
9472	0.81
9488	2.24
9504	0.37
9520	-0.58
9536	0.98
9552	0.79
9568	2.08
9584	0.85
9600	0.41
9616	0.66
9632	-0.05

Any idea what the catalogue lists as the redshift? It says 0.734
